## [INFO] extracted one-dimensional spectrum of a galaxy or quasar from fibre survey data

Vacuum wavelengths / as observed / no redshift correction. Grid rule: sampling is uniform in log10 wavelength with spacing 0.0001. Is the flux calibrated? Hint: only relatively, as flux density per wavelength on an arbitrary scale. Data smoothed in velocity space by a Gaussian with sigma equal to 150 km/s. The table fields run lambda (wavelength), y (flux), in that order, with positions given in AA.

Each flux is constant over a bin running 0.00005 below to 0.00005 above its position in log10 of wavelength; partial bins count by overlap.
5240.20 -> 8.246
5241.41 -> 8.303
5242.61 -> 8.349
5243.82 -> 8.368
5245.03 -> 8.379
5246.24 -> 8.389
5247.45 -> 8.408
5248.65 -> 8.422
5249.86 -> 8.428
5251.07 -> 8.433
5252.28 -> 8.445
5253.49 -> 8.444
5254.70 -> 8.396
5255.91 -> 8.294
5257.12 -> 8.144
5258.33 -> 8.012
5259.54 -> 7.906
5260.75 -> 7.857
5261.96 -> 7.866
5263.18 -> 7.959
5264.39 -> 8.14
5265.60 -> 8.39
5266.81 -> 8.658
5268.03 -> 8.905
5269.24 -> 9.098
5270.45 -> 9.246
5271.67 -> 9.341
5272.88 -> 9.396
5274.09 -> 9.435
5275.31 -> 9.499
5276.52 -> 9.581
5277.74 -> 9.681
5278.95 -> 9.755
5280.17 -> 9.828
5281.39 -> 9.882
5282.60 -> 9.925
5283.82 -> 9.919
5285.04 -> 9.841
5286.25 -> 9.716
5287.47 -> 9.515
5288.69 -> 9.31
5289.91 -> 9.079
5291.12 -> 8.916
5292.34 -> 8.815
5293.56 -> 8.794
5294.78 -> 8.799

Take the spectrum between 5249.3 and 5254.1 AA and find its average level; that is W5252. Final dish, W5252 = 8.43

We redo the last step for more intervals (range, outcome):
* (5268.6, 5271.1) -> 9.17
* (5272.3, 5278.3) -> 9.52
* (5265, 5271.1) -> 8.86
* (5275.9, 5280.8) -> 9.71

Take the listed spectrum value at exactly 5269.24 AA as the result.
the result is 9.098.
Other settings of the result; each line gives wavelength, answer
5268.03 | 8.905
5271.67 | 9.341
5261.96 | 7.866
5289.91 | 9.079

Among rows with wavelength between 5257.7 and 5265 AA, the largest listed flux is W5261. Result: 8.14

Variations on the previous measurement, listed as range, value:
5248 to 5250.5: 8.428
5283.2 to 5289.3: 9.919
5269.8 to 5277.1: 9.581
